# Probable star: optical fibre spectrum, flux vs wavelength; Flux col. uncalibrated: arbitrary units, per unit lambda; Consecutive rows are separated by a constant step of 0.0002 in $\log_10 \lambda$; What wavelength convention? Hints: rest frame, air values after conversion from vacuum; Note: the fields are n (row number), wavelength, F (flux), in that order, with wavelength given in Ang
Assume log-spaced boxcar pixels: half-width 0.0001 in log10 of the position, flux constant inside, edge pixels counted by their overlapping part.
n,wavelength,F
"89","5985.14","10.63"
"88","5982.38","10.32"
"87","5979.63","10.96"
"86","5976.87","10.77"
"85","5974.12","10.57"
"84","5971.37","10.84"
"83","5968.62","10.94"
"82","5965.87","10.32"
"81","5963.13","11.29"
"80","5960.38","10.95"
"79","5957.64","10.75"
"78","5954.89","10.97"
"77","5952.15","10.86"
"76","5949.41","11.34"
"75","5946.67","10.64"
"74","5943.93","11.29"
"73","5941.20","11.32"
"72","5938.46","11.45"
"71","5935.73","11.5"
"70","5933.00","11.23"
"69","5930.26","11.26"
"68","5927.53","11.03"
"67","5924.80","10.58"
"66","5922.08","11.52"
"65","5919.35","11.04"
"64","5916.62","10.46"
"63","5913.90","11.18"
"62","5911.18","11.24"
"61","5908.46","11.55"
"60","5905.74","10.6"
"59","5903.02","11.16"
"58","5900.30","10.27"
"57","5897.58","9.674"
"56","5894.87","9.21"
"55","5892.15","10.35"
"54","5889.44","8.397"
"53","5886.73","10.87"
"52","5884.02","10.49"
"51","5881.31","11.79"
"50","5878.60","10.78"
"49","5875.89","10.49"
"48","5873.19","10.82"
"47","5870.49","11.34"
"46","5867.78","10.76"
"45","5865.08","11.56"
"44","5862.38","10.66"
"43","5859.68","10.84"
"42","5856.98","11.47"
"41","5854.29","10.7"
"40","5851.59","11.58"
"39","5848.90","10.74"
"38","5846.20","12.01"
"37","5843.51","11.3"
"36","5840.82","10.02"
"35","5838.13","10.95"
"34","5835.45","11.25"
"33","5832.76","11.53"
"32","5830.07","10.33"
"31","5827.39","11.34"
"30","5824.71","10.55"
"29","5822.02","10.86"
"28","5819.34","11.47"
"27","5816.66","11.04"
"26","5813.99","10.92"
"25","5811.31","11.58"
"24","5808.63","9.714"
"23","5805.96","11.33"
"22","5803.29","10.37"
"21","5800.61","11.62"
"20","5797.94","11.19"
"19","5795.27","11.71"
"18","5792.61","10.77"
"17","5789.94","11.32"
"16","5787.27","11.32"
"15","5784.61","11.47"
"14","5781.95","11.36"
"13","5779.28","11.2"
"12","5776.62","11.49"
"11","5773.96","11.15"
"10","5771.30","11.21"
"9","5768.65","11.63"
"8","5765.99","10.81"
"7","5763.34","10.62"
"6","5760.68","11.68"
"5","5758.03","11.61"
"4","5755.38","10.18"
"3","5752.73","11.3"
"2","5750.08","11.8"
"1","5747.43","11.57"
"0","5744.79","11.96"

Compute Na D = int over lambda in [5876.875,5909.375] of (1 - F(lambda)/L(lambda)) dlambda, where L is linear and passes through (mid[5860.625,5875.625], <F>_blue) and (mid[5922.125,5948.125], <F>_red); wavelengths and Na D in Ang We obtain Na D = 1.9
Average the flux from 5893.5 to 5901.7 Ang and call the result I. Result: 9.72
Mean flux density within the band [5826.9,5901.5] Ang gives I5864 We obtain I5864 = 10.8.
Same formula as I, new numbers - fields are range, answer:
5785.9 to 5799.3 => 11.3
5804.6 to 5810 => 10.5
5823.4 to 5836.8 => 11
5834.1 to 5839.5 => 11.1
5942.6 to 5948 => 11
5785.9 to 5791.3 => 11.3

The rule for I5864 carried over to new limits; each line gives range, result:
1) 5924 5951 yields 11.2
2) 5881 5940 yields 10.8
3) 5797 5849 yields 11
